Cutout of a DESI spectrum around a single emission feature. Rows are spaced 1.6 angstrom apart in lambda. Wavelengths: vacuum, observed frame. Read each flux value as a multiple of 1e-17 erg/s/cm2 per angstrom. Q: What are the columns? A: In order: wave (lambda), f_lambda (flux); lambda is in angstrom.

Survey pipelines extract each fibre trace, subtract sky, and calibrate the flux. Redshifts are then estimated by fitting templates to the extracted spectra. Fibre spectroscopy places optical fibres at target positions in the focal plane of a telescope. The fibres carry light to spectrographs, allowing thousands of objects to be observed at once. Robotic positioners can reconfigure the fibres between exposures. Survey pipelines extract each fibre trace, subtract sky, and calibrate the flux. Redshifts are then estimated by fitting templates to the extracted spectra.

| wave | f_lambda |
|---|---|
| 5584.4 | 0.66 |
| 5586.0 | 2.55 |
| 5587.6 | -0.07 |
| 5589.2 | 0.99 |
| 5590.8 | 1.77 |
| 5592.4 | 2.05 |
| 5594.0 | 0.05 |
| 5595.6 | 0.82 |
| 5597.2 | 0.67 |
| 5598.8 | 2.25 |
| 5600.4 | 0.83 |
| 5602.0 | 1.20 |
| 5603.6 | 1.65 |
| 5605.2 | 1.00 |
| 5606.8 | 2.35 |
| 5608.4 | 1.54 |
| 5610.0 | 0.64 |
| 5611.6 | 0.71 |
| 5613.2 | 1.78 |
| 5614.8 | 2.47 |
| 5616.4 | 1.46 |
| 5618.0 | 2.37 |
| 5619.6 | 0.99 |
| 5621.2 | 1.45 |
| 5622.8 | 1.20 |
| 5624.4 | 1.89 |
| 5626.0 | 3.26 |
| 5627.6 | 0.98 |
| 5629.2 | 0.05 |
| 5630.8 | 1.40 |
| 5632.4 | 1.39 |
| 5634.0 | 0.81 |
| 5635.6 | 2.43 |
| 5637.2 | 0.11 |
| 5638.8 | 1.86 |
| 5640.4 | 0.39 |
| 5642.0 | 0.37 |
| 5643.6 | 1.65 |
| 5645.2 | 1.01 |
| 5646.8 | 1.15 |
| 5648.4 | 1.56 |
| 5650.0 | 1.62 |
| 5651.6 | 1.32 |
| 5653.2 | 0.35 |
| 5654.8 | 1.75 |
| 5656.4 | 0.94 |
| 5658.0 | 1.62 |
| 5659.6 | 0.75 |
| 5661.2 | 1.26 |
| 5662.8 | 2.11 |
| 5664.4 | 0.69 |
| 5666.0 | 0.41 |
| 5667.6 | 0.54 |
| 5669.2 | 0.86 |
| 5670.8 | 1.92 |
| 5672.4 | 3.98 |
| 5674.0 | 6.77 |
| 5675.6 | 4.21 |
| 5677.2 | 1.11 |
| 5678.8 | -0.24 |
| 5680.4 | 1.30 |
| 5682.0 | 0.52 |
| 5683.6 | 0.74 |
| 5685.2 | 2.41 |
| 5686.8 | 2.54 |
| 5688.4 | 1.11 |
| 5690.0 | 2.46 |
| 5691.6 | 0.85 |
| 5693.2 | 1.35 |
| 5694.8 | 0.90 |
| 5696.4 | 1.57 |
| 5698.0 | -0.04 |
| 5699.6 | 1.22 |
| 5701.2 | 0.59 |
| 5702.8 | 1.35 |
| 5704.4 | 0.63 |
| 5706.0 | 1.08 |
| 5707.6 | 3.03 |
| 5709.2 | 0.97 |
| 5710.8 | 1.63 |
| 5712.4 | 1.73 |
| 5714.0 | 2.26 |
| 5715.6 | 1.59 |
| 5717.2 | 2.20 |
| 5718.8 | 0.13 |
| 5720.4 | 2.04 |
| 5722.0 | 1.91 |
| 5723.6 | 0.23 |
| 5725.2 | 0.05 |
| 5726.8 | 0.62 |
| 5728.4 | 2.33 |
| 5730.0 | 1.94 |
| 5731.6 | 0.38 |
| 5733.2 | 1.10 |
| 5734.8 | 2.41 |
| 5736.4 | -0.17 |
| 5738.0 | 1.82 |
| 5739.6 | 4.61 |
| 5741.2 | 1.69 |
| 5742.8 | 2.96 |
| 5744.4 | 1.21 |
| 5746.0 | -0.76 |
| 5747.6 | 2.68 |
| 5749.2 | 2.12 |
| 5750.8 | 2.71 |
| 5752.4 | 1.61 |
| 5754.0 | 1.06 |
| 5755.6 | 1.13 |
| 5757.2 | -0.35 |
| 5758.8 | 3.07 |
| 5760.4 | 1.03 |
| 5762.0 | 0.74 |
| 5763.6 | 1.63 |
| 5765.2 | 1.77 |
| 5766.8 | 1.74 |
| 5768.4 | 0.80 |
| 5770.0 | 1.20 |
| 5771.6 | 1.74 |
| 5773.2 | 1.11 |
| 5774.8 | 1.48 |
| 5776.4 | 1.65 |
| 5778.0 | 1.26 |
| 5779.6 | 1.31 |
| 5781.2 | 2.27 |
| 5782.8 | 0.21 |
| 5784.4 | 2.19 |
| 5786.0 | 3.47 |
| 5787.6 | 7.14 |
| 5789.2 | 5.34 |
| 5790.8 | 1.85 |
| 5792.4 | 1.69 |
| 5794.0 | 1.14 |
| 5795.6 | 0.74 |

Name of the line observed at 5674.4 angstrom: Hbeta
